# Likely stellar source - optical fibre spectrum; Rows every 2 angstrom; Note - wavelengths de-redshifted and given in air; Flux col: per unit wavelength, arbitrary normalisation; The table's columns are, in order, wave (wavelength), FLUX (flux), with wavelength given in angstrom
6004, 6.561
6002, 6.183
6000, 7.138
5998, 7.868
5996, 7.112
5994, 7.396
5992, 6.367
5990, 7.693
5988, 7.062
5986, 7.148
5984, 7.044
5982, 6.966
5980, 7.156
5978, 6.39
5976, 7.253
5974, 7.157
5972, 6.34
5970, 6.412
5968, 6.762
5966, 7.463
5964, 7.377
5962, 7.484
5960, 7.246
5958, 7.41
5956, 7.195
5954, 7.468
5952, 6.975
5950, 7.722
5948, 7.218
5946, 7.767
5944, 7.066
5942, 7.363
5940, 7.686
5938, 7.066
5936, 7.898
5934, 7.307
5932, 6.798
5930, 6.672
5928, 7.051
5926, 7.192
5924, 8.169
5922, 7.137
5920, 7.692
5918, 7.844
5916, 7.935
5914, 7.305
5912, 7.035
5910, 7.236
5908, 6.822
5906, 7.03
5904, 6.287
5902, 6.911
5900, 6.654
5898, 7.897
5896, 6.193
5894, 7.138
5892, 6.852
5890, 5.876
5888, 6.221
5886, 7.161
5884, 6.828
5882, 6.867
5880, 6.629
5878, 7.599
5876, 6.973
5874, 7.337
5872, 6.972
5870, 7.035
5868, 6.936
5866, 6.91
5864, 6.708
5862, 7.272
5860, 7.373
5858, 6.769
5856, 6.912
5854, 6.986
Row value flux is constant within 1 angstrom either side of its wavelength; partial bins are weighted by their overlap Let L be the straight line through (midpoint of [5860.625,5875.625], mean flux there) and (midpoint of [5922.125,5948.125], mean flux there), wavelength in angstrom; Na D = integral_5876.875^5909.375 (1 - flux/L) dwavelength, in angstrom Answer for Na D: 1.5 angstrom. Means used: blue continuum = 7.03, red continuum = 7.32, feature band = 6.82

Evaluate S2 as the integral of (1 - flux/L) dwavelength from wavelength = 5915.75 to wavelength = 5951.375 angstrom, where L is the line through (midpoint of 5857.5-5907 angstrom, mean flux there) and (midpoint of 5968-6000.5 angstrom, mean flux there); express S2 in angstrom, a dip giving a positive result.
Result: -2.28 angstrom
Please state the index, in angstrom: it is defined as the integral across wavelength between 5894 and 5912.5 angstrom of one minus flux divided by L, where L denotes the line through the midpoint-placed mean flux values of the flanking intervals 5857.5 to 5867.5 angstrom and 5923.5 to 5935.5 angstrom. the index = 0.6 angstrom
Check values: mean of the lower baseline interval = 7.01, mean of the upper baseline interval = 7.19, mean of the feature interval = 6.91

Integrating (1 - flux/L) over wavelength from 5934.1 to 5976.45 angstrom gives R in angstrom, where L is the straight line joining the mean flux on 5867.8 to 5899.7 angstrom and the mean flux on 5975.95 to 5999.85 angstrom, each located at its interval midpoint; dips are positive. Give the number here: -1.2 angstrom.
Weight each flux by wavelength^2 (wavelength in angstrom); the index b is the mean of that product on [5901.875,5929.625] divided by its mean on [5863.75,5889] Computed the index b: 1.06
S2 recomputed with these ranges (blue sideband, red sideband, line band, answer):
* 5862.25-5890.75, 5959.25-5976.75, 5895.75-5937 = -1.5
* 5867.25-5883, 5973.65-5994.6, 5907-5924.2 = -0.9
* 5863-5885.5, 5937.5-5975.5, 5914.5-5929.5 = -0.9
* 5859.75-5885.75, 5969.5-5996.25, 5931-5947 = -0.9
